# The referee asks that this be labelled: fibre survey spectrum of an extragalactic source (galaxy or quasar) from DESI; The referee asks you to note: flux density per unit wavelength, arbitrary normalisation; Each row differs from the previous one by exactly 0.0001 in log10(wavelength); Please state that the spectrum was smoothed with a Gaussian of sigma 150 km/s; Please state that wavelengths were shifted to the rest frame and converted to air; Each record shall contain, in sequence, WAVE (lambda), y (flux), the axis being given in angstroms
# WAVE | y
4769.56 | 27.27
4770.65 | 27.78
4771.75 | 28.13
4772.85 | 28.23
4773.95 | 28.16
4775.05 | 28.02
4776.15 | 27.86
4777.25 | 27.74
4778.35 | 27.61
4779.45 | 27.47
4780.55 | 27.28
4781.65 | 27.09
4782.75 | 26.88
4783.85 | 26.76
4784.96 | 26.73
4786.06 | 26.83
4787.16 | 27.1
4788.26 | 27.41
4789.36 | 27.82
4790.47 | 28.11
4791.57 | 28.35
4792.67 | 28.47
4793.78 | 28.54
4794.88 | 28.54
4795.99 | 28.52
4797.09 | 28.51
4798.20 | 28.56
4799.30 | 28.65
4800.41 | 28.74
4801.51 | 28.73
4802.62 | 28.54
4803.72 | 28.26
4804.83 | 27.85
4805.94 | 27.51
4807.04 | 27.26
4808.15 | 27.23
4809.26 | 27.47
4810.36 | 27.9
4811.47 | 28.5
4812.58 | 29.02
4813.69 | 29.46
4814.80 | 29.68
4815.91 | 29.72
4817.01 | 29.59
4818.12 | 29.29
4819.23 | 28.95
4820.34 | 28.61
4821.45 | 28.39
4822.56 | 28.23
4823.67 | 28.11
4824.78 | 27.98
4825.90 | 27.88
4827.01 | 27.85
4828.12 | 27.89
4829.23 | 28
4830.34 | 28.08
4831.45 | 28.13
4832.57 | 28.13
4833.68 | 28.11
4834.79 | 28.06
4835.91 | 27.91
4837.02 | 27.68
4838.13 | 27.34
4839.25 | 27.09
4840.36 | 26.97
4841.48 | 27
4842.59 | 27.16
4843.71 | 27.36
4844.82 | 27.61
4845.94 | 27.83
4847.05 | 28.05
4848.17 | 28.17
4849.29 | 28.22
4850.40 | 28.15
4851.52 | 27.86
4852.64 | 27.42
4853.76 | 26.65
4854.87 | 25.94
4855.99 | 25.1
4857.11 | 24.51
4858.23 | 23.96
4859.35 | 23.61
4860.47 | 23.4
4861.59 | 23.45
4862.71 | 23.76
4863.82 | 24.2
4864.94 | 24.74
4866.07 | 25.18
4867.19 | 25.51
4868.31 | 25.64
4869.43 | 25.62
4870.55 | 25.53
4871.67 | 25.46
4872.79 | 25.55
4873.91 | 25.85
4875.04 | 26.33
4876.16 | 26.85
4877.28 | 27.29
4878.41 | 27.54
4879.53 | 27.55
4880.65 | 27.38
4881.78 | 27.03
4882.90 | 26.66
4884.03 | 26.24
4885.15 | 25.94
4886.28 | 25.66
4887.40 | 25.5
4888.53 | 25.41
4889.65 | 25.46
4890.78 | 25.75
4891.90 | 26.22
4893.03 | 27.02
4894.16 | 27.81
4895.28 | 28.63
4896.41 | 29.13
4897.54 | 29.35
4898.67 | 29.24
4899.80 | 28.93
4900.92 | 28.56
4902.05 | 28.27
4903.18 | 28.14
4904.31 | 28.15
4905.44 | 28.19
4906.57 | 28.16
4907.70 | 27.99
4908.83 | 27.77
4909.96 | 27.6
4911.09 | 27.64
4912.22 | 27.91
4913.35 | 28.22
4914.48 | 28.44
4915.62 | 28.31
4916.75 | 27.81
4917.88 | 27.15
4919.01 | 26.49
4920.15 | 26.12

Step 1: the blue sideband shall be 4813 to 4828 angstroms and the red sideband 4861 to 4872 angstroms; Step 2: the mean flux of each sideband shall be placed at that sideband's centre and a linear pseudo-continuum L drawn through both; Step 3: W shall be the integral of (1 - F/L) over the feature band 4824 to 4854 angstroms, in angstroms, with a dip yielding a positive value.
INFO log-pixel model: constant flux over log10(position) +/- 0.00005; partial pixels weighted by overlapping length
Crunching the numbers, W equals -0.6 angstroms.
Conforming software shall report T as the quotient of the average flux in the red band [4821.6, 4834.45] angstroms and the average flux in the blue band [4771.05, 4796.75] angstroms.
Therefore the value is 1.0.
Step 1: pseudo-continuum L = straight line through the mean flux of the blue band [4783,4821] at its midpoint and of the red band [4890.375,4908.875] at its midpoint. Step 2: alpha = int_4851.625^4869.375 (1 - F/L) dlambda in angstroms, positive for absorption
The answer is 2.0 angstroms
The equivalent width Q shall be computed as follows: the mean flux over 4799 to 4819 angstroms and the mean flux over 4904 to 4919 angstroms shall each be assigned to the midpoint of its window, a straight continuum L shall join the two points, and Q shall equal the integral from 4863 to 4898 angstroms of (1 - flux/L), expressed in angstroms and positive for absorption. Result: 2.2 angstroms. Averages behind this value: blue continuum 28.5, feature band 26.4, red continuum 27.9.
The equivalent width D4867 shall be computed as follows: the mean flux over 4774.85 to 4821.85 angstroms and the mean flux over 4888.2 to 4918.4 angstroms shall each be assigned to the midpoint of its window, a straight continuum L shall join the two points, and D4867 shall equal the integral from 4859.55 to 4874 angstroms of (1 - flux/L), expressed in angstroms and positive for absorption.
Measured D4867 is 1.6 angstroms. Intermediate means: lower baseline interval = 28.1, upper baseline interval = 27.8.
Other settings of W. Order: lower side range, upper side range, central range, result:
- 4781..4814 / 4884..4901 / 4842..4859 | 0.4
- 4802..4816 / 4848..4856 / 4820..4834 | -0.1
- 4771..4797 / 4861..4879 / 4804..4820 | -0.9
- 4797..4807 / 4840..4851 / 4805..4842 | -0.2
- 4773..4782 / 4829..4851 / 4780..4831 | -0.8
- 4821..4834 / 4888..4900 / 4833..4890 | 3.0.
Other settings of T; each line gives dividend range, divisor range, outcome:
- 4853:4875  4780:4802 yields 0.90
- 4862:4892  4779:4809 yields 0.93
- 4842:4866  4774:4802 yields 0.93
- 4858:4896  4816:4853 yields 0.92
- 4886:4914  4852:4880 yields 1.09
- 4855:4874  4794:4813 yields 0.88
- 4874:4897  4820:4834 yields 0.95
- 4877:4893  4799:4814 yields 0.94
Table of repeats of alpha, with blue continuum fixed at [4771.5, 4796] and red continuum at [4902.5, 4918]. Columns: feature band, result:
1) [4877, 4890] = 0.68 angstroms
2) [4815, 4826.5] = -0.38 angstroms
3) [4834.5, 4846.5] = 0.16 angstroms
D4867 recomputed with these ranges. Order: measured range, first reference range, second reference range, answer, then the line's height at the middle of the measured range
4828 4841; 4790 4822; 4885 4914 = 0.21 angstroms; 28.2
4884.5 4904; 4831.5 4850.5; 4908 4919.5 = 0.27 angstroms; 27.7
